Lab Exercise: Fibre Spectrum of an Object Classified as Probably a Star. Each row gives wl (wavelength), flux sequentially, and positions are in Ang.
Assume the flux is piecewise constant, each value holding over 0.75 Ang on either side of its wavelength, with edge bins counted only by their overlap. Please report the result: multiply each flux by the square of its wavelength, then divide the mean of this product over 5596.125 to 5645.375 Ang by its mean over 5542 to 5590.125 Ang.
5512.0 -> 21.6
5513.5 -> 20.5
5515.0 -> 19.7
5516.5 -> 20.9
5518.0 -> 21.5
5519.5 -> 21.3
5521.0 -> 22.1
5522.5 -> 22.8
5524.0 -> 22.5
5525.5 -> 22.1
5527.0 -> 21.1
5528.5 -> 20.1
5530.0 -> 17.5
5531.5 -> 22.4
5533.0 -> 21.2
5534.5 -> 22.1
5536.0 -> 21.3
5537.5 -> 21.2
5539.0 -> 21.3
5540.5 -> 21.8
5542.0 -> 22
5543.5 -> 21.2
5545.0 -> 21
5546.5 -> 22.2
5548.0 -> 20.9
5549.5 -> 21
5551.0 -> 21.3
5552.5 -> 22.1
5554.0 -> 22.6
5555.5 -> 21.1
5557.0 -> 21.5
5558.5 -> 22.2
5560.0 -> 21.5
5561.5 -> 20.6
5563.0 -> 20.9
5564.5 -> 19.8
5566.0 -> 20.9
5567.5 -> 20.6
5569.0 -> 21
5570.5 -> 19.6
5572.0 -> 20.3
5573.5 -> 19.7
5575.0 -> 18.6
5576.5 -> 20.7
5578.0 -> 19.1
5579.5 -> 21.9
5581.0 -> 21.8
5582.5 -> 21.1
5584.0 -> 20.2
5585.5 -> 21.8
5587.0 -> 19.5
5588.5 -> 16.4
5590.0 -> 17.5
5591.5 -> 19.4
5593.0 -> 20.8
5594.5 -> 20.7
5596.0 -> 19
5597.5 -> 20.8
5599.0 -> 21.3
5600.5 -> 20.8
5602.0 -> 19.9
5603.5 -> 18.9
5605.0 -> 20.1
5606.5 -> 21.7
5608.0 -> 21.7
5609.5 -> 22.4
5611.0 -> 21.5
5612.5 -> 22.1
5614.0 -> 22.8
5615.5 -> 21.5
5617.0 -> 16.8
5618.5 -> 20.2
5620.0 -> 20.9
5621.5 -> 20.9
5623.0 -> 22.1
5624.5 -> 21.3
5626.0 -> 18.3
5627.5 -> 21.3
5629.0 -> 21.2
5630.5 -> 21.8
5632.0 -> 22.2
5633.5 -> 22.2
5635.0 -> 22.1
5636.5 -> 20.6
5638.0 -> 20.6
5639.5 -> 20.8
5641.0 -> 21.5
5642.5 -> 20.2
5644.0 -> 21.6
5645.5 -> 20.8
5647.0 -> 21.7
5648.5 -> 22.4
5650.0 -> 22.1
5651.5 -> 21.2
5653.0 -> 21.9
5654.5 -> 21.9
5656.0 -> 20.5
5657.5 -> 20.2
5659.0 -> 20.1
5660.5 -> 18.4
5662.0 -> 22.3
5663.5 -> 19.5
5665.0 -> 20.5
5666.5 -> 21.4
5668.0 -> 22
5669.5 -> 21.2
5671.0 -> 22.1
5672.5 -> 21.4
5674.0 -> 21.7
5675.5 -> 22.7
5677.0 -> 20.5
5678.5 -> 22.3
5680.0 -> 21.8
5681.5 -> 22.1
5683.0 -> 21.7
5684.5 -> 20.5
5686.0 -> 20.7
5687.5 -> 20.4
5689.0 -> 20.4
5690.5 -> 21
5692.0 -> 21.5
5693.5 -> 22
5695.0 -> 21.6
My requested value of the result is 1.0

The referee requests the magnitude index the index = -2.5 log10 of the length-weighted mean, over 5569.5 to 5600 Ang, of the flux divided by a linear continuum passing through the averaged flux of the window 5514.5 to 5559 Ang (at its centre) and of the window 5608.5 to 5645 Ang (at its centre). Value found 0.06 mag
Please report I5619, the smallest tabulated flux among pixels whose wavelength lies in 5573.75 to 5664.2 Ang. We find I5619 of 16.4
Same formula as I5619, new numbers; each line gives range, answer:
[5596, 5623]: 16.8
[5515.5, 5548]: 17.5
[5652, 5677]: 18.4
